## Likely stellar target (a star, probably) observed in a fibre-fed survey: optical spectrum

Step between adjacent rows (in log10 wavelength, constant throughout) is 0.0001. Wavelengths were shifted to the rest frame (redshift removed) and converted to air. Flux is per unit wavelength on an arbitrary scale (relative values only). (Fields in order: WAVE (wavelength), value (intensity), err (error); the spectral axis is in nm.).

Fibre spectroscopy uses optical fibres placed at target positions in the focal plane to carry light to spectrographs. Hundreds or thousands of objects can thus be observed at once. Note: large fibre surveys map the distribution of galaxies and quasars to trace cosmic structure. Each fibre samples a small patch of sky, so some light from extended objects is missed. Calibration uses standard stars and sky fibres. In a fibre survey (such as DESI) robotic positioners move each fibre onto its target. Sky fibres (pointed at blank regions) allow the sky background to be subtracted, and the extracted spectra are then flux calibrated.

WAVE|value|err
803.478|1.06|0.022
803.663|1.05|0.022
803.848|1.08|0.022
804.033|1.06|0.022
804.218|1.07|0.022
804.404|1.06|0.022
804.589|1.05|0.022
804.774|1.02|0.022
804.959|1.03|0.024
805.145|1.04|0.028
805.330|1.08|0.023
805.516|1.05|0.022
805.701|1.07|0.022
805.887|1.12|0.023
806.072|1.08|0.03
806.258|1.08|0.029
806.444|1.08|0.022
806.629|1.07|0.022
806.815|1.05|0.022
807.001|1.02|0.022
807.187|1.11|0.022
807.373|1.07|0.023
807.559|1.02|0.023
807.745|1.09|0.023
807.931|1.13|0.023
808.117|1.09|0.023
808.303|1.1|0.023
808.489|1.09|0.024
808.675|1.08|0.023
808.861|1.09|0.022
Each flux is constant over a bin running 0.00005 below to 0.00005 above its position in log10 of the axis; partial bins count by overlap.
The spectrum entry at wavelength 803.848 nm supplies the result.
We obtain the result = 1.08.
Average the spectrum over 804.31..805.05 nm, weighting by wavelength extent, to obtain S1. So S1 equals 1.04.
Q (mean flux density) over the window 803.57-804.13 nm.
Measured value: 1.06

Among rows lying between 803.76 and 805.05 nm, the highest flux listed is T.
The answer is 1.08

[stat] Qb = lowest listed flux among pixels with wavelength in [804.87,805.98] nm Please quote 1.03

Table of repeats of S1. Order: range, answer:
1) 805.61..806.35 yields 1.09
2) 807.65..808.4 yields 1.1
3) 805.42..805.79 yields 1.06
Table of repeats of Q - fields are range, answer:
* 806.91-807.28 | 1.06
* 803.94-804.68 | 1.06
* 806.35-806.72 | 1.08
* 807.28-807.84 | 1.06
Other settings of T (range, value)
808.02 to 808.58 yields 1.1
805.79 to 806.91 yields 1.12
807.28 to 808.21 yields 1.13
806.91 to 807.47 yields 1.11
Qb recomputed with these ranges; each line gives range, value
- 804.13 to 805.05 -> 1.02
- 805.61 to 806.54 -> 1.07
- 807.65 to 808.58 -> 1.09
